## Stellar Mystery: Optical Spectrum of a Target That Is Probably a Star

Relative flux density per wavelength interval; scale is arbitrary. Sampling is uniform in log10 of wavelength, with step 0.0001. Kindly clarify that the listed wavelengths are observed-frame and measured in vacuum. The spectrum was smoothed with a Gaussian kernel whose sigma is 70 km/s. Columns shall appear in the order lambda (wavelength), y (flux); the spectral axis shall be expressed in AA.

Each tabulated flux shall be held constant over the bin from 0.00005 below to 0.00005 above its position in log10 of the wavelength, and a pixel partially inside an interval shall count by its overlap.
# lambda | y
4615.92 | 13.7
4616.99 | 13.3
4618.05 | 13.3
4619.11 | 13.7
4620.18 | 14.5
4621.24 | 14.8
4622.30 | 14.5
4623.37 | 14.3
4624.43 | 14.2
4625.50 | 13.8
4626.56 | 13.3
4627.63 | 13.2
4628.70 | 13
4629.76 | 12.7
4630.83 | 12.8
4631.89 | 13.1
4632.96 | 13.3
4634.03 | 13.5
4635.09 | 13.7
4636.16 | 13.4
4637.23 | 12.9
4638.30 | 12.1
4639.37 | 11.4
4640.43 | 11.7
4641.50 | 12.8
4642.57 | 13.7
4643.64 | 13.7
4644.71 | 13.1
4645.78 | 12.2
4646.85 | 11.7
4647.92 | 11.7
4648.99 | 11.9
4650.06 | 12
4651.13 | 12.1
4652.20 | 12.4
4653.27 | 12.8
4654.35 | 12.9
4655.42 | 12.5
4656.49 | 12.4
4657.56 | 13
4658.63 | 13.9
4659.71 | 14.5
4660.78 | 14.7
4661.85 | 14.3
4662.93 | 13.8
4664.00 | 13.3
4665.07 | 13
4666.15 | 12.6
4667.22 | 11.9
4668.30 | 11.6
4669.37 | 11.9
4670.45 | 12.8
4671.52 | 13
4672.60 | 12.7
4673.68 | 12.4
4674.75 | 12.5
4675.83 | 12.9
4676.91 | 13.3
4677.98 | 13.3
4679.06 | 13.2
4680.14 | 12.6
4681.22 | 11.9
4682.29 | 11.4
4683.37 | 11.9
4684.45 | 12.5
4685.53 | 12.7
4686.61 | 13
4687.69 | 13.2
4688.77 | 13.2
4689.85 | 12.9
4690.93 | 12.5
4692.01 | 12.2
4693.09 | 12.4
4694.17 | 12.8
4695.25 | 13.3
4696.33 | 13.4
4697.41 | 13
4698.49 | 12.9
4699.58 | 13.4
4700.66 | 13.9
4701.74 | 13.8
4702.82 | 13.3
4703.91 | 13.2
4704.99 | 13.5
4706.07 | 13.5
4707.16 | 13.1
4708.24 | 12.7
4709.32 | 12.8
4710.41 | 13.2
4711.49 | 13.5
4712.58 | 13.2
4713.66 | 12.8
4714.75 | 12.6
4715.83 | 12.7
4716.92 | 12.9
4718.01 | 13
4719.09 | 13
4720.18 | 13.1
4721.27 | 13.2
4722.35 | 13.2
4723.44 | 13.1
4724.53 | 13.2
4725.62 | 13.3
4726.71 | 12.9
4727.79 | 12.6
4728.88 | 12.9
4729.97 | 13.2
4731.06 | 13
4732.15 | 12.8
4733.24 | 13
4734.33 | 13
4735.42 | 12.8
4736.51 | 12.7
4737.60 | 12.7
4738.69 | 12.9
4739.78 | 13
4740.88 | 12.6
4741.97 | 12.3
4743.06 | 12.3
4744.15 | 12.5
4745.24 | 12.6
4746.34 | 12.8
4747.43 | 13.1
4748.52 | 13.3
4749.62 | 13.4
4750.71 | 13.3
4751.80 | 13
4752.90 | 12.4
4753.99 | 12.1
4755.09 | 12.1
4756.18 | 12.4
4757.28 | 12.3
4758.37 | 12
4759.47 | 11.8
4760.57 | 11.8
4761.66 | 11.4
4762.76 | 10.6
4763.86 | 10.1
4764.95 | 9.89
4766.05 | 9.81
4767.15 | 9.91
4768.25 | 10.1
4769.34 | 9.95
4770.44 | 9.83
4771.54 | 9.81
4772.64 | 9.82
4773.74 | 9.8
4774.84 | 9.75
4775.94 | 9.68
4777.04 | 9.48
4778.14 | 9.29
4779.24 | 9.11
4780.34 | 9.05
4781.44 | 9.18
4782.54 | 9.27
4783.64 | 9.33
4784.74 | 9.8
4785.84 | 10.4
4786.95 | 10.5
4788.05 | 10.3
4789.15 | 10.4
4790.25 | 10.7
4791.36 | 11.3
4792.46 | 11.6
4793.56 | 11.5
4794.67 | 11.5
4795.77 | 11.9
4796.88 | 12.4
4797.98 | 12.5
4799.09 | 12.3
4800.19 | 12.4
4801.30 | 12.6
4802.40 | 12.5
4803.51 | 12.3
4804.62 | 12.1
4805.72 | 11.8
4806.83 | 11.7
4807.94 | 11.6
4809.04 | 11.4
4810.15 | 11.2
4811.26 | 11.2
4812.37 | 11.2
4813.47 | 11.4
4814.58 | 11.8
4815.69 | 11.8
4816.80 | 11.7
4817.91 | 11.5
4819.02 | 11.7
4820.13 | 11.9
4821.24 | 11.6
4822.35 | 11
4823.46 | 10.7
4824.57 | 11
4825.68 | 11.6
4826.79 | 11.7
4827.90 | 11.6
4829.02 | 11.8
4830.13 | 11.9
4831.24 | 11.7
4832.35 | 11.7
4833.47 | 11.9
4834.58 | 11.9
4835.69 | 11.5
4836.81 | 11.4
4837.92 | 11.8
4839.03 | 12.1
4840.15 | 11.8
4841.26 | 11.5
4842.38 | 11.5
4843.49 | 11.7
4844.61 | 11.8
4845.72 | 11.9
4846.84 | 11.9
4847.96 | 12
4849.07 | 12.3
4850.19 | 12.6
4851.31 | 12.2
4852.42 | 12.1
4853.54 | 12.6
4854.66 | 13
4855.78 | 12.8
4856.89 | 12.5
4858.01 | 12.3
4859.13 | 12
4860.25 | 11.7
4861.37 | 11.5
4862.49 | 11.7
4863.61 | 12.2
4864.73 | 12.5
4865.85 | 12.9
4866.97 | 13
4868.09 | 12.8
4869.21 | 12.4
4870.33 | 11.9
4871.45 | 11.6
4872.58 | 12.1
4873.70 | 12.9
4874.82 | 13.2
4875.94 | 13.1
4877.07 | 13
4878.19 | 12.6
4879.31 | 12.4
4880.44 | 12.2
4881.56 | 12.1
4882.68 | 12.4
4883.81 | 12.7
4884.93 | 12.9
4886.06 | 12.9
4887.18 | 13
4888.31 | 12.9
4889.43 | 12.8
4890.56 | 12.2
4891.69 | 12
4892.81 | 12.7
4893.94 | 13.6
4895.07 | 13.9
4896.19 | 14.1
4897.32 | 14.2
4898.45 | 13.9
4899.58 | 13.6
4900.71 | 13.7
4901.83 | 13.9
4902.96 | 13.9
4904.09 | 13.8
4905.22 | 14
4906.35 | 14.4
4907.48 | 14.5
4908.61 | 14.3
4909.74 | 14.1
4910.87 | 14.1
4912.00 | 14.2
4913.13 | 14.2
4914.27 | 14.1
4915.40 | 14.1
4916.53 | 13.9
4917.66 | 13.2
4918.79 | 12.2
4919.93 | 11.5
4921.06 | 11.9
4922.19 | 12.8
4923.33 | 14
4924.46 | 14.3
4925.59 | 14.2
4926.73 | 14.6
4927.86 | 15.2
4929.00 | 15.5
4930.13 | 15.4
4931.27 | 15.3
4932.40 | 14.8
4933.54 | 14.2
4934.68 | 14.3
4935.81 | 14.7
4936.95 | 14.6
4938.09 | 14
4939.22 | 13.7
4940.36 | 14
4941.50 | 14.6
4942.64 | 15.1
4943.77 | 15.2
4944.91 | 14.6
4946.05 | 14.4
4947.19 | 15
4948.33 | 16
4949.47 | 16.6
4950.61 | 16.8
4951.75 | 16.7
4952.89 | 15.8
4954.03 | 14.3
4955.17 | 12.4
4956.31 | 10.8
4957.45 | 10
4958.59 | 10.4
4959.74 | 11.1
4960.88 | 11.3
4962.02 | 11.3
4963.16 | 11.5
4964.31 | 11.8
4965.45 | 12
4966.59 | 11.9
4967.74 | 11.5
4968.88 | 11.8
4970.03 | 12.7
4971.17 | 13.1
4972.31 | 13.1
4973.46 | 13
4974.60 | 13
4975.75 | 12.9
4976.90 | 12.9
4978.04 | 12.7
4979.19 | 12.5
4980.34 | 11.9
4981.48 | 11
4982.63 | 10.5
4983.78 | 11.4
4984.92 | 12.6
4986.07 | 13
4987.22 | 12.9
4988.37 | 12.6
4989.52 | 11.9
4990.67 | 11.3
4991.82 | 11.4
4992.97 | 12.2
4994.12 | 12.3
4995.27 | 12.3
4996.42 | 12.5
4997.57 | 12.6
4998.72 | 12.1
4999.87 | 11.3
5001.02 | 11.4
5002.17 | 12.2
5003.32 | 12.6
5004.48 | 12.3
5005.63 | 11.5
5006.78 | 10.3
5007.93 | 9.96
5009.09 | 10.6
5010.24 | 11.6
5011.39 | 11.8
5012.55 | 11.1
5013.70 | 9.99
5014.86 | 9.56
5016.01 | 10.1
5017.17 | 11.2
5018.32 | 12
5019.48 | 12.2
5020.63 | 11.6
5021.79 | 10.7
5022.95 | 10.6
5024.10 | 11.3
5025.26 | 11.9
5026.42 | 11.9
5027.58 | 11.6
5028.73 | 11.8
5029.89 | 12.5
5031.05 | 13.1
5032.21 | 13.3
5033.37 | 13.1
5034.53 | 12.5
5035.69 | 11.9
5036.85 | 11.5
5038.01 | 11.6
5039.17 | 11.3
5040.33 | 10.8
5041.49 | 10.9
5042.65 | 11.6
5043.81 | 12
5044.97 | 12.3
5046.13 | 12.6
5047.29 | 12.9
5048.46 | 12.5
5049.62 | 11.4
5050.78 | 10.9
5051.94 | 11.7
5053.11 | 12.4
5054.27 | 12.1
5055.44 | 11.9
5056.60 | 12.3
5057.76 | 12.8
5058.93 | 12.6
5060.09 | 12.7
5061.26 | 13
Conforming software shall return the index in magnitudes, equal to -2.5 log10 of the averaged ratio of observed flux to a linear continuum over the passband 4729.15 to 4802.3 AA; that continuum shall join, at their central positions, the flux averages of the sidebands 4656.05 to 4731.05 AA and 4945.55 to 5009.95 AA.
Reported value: 0.13 mag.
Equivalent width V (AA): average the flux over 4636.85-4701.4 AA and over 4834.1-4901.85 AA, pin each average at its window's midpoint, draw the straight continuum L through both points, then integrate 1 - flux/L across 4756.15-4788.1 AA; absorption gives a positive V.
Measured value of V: 6.19 AA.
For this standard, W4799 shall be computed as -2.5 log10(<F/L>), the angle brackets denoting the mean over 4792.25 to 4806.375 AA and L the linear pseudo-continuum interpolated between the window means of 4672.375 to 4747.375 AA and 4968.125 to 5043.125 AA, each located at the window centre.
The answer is 0.04 mag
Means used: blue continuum 12.9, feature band 12.1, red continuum 11.8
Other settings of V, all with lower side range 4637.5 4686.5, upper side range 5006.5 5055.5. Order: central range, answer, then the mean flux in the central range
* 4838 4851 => 0.2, 11.9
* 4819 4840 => 1.0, 11.6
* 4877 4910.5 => -3.6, 13.3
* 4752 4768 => 1.4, 11.3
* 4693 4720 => -1.2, 13.1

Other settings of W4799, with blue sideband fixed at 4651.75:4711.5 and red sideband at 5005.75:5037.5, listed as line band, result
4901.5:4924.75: -0.15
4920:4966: -0.17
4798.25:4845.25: 0.06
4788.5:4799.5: 0.08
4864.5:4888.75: -0.05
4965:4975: -0.07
